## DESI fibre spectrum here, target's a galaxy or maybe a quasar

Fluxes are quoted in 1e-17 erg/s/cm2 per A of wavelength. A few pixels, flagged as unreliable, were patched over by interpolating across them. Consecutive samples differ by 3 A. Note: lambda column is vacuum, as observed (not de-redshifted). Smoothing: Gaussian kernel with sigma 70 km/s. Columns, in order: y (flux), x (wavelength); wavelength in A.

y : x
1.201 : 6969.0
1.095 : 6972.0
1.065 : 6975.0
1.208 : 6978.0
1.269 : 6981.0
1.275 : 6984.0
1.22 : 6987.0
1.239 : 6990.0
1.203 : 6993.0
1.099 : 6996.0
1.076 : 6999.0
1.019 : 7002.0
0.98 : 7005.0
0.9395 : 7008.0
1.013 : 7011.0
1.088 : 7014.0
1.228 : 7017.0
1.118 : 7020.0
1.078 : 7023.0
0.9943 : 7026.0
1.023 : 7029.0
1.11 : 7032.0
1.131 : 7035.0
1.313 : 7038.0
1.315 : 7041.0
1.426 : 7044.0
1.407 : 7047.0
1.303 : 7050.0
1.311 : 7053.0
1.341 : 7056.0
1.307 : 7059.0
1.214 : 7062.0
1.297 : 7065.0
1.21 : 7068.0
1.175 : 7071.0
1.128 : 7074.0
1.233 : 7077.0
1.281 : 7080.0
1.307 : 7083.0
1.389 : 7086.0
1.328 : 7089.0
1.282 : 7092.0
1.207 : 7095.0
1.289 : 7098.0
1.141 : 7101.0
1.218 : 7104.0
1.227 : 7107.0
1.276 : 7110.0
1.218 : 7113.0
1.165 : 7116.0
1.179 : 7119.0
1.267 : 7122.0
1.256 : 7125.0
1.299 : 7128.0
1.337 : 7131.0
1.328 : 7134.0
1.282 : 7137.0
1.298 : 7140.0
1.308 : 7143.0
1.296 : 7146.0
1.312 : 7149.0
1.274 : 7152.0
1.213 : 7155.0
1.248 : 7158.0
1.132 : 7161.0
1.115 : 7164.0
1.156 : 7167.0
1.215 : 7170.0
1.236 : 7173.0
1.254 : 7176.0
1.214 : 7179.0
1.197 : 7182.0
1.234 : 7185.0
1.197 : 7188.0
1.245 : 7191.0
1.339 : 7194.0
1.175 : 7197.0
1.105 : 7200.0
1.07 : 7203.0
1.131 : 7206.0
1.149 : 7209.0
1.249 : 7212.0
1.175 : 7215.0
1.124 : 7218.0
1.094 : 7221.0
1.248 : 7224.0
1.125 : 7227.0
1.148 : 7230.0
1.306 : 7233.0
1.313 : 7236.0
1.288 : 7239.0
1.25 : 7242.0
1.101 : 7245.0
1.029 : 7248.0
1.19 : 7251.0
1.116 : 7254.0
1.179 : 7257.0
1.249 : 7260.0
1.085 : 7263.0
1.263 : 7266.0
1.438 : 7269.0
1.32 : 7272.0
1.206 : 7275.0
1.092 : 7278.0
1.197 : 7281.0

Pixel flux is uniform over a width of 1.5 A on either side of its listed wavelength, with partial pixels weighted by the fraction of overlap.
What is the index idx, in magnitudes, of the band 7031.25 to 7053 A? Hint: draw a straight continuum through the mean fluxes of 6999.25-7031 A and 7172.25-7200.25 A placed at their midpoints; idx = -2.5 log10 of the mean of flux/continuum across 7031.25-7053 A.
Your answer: -0.198 mag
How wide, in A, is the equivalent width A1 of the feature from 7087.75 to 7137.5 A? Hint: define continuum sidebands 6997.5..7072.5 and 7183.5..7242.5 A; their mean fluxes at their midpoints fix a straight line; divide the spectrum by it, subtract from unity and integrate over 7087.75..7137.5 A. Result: -2.8 A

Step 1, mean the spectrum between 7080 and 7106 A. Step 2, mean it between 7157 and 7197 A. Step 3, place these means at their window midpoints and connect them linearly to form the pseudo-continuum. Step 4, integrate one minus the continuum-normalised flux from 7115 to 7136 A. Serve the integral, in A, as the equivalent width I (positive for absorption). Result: -0.3 A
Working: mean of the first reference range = 1.27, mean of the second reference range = 1.21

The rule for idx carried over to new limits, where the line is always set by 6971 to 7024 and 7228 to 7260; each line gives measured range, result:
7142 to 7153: -0.12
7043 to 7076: -0.13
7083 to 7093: -0.16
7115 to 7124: -0.05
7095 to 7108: -0.06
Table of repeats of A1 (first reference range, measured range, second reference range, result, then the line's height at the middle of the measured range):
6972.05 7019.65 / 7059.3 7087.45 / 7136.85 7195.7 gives -1.76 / 1.18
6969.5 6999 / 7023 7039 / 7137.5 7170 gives 1.22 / 1.2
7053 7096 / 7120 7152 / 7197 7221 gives -2.27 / 1.21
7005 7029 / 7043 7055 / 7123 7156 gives -2.57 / 1.12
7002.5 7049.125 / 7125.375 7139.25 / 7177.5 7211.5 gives -1.59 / 1.17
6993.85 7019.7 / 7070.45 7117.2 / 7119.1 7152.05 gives -1.02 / 1.22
